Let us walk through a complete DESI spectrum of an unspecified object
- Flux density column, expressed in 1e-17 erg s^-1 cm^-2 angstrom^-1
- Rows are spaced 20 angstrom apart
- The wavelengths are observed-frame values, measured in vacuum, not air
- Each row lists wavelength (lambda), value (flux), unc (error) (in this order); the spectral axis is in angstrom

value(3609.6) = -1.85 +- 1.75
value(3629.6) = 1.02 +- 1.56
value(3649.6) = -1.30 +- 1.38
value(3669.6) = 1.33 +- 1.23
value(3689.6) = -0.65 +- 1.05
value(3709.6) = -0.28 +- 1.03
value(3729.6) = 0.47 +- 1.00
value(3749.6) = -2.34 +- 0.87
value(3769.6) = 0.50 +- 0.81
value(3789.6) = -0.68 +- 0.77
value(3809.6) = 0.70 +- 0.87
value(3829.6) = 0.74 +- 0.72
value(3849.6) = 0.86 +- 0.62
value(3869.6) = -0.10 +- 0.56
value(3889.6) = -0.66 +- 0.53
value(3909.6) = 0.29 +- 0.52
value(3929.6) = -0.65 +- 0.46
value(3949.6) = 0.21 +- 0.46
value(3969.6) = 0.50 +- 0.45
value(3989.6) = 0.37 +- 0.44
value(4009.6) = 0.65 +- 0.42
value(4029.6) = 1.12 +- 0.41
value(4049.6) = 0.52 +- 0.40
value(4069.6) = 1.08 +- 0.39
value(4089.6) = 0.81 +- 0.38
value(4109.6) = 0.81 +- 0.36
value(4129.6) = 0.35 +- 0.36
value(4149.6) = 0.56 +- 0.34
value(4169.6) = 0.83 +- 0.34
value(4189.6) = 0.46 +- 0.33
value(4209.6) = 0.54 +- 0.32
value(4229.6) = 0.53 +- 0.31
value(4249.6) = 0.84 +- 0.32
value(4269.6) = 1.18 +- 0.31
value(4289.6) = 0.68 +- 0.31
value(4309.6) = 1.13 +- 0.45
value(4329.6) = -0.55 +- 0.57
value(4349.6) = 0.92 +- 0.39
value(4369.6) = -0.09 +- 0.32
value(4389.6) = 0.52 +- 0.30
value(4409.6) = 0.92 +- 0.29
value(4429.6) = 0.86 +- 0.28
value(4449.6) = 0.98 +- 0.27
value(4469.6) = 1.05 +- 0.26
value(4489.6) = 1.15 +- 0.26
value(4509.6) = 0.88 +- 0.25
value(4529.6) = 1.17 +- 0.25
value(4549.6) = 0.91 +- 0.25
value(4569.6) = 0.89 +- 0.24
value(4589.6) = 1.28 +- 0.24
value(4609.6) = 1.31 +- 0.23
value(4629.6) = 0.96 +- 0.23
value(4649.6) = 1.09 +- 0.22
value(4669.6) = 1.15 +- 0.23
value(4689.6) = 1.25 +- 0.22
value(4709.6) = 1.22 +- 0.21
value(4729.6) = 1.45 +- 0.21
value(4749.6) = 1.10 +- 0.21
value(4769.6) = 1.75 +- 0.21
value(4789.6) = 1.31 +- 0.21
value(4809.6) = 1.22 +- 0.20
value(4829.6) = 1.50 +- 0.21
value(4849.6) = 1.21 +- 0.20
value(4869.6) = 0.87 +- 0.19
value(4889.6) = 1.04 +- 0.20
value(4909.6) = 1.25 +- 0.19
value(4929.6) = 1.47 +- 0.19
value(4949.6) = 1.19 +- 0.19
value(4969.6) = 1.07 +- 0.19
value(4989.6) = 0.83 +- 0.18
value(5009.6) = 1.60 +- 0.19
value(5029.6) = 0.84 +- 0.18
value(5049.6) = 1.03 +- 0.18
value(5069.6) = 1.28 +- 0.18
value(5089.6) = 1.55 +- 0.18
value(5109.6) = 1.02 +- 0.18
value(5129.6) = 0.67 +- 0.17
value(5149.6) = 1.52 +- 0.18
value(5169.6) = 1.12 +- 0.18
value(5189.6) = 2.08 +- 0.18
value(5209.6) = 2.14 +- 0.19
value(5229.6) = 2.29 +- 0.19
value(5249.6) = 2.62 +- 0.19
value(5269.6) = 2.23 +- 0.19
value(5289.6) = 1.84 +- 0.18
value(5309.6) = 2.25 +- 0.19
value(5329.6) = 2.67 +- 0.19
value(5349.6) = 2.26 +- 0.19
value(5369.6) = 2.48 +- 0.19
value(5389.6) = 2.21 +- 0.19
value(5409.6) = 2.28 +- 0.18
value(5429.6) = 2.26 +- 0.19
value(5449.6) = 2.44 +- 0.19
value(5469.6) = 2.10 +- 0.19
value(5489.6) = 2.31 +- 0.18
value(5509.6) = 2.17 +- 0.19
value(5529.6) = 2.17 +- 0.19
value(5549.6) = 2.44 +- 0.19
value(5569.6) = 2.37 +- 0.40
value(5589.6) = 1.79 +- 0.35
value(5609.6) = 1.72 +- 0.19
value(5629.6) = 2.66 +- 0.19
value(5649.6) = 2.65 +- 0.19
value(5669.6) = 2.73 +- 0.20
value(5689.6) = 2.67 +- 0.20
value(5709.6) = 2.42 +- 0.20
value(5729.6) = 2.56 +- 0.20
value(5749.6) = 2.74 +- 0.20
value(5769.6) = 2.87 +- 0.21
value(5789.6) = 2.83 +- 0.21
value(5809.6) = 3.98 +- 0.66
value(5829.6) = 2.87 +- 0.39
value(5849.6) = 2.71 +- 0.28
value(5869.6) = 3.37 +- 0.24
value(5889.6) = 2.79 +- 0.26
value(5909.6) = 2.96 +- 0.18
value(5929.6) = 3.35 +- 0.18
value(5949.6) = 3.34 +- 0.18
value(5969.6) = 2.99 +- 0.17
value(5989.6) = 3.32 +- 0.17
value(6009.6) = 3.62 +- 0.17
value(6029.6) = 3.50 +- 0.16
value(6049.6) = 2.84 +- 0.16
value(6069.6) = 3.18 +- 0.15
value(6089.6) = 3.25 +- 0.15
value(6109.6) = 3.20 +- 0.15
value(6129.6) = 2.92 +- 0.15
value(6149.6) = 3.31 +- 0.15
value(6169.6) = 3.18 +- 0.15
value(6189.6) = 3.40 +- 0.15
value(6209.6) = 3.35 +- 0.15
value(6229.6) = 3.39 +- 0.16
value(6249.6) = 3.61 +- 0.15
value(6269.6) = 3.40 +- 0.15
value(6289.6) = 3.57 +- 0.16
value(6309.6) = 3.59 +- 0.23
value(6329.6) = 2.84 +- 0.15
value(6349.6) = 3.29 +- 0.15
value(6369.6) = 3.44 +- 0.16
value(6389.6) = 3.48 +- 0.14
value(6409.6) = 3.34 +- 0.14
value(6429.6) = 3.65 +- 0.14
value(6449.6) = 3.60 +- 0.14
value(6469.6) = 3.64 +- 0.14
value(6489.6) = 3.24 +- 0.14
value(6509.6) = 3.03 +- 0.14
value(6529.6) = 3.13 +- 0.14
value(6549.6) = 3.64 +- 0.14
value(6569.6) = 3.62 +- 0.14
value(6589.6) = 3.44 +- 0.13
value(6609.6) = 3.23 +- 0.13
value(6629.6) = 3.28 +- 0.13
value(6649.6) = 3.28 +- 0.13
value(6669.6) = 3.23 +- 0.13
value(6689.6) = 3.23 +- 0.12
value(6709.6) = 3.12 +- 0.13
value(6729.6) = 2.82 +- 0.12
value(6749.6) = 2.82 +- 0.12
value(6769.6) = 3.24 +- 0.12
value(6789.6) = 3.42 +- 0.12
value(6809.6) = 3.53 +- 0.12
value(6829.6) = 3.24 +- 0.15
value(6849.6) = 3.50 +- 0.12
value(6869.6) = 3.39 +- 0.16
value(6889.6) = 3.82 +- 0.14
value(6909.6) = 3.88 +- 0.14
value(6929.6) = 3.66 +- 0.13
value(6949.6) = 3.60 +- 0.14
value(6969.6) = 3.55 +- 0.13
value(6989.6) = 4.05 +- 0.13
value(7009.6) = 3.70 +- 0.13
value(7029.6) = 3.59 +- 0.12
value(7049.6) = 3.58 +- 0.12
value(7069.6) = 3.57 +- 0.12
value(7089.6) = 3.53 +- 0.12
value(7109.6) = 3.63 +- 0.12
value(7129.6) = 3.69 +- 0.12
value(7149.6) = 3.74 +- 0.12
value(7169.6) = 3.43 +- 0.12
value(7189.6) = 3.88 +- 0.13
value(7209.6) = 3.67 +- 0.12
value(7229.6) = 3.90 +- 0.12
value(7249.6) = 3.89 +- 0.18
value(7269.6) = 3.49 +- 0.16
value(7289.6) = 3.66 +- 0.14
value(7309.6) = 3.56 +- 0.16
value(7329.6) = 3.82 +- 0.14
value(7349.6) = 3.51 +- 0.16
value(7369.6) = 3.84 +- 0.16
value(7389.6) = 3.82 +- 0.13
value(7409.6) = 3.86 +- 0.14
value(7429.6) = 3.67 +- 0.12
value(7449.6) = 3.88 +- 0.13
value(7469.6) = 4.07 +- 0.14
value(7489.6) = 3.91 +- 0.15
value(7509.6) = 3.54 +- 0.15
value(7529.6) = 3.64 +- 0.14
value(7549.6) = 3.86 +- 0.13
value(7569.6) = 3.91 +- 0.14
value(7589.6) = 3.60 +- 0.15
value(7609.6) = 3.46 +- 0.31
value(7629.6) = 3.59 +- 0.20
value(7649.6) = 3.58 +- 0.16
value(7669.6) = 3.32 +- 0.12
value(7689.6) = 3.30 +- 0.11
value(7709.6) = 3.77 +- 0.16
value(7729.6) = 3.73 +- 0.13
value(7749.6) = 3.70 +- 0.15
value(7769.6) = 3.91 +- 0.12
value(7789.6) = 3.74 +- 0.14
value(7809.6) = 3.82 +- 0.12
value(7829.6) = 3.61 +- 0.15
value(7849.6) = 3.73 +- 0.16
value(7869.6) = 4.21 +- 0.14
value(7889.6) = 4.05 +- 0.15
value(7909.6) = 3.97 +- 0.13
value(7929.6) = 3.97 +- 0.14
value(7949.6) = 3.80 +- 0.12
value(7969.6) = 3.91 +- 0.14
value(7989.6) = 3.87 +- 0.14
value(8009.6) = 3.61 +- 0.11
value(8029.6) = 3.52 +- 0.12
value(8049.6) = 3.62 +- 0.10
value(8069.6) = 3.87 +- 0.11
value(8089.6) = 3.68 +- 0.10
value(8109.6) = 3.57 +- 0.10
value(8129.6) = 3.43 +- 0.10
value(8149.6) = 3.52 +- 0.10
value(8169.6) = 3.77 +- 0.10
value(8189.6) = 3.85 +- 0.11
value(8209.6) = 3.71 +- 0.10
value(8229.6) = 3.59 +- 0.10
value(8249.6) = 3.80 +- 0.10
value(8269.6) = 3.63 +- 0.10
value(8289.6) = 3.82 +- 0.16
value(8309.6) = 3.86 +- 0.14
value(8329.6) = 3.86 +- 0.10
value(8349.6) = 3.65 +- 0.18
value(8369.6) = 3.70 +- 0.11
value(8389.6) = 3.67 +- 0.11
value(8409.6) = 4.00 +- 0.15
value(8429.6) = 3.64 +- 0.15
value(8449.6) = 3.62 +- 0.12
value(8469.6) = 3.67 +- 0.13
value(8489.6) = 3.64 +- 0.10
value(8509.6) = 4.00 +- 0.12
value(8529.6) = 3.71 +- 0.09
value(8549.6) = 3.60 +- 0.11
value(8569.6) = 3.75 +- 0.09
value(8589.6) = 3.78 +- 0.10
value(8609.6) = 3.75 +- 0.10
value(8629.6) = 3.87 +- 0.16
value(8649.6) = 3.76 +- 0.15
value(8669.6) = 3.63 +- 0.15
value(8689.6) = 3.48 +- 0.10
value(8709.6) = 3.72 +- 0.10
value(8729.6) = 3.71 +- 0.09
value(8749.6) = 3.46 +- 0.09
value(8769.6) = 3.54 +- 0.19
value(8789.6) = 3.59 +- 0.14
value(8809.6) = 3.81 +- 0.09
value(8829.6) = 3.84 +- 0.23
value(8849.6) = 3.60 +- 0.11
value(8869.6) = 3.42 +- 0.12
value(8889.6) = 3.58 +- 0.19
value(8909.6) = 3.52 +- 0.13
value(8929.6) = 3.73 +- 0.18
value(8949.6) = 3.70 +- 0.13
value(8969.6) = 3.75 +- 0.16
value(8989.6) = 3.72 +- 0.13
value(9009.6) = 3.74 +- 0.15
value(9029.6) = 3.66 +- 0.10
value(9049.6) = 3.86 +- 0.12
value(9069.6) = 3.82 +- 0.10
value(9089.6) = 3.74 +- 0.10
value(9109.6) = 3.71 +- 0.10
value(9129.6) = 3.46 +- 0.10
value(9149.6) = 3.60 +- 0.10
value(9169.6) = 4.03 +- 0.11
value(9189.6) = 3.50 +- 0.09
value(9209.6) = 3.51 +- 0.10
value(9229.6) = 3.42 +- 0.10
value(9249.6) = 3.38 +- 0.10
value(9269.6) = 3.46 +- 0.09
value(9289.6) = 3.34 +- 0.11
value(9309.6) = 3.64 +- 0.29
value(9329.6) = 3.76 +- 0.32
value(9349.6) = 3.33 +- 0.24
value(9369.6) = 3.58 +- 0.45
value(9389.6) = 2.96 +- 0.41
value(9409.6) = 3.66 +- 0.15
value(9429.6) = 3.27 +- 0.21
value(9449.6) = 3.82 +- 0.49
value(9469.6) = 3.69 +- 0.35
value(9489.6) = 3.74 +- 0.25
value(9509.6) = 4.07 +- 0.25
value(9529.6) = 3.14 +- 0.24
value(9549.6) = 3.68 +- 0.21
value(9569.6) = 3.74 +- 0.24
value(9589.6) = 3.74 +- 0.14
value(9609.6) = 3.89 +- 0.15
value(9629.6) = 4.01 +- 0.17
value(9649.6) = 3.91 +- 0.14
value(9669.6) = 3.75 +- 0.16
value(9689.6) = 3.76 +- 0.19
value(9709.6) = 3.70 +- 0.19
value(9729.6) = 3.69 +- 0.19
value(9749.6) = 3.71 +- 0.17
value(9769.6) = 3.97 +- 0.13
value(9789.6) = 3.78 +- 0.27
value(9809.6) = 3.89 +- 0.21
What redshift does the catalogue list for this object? 0.301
